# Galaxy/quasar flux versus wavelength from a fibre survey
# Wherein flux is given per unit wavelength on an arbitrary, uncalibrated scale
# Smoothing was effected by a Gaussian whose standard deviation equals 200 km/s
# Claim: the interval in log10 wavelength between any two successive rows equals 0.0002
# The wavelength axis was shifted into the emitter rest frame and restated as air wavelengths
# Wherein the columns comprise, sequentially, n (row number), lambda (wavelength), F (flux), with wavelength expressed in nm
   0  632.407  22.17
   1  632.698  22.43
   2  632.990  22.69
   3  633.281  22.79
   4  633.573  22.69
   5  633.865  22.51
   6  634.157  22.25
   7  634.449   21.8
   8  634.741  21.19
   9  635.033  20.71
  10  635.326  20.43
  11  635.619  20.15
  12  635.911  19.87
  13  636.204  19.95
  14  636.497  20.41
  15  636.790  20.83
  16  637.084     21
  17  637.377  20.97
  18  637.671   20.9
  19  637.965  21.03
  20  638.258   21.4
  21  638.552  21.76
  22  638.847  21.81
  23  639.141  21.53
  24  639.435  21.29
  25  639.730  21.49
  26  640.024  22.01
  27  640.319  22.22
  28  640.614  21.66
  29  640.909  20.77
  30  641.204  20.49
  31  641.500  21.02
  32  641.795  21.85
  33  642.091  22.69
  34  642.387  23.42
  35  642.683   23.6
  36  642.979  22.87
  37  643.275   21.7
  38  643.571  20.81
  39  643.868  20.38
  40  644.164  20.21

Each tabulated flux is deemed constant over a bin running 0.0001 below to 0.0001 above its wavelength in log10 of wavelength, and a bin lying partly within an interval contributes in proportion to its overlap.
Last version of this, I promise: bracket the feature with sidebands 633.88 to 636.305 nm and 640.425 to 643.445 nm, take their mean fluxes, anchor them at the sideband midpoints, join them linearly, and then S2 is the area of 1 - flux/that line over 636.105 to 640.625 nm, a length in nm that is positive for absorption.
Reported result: 0.035 nm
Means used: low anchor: 20.9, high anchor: 22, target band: 21.3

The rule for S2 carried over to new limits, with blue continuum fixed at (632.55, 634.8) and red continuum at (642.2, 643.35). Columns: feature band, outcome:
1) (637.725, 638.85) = 0.06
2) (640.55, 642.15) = 0.11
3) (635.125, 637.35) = 0.21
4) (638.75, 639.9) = 0.06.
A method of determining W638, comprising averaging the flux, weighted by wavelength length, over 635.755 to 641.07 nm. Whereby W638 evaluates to 21.2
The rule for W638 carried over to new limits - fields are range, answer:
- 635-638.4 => 20.6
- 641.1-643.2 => 22.3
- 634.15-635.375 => 21.2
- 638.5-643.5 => 21.9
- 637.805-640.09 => 21.5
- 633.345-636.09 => 21.3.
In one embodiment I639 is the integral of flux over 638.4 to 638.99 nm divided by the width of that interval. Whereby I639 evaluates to 21.7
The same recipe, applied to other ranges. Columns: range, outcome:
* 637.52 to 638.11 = 20.9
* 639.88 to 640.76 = 22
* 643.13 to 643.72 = 21.2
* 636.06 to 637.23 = 20.5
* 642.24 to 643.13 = 23.3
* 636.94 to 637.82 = 21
